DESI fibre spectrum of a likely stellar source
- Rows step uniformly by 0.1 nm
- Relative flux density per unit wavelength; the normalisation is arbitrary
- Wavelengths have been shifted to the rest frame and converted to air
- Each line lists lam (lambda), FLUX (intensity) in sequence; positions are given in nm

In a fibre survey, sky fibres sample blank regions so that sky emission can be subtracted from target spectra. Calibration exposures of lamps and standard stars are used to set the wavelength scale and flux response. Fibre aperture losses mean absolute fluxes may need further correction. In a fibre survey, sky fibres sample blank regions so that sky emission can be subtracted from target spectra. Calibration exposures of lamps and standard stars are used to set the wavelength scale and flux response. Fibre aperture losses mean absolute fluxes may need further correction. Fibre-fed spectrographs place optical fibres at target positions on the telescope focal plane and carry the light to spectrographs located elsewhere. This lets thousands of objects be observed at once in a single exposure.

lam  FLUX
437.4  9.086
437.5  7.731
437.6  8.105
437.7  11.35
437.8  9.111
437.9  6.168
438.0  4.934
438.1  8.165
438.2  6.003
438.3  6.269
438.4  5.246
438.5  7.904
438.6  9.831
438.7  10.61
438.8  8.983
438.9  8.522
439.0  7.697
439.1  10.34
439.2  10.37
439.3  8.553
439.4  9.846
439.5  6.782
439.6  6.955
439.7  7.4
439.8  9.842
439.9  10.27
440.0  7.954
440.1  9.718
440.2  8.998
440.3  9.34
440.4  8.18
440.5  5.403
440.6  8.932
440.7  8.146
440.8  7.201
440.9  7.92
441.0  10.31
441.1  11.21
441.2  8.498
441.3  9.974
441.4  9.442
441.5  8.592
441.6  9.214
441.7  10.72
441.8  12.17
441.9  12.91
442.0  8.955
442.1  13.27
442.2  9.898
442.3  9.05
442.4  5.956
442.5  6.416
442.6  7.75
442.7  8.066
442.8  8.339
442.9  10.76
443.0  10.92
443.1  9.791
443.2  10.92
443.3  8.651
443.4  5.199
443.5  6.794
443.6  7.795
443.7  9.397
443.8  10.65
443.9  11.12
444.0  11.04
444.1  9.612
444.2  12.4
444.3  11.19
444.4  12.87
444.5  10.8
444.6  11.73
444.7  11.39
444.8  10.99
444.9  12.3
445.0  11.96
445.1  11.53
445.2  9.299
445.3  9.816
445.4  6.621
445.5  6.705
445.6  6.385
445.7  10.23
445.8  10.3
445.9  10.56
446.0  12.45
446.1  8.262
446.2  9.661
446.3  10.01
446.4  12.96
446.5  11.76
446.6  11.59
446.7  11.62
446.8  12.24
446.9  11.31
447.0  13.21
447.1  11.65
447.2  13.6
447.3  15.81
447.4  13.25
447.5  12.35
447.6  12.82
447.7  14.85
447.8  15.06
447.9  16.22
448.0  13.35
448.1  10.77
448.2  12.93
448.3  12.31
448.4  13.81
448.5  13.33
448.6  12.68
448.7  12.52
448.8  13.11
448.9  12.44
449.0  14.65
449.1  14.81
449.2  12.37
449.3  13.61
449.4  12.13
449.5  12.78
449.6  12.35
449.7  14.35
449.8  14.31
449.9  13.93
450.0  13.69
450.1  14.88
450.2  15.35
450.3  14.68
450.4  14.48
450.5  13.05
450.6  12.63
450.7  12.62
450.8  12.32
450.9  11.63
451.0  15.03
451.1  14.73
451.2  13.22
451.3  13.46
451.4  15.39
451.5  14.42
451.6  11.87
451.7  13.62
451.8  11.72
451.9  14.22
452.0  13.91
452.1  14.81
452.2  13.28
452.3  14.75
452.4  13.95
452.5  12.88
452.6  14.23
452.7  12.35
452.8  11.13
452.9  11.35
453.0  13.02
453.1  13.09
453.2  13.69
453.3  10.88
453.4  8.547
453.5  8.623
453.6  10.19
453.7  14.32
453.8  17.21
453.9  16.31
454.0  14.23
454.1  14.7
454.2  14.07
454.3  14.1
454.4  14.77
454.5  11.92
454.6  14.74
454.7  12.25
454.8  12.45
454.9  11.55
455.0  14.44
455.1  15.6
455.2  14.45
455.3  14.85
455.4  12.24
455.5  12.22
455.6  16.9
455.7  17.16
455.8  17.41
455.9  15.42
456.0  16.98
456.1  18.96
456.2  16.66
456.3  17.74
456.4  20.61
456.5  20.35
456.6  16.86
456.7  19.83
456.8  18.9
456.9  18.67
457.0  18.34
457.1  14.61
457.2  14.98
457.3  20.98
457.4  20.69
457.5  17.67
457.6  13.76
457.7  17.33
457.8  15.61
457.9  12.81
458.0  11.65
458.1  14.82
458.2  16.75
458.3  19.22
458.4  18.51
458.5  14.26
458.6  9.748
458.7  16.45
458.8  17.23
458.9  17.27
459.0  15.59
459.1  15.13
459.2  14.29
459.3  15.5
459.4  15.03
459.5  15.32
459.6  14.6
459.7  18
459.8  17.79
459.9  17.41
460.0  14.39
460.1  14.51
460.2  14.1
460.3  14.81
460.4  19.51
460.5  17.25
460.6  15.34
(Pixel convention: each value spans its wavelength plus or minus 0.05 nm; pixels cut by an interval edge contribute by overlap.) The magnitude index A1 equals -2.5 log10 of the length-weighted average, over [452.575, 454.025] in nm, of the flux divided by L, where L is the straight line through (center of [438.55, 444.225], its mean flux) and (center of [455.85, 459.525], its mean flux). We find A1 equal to 0.17 mag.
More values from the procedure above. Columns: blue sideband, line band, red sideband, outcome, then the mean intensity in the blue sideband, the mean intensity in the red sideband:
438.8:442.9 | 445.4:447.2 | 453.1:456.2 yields 0.04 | 9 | 14.1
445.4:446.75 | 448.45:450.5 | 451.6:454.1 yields -0.18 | 10.1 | 13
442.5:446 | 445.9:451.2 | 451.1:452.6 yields -0.09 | 9.81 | 13.7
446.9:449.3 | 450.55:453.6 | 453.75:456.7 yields 0.13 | 13.3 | 15.5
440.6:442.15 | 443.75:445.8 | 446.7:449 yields 0.11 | 9.87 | 13.2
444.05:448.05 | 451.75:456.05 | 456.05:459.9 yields 0.10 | 11.5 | 16.7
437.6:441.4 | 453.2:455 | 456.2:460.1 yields 0.13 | 8.47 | 16.5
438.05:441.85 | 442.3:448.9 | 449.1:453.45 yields 0.01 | 8.72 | 13.3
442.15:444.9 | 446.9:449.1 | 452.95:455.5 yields -0.19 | 9.66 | 13.3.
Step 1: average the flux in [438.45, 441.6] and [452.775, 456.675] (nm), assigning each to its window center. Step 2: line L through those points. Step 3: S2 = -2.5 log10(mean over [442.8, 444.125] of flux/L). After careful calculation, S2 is 0.08 mag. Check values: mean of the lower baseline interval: 8.84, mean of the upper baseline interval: 14.5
